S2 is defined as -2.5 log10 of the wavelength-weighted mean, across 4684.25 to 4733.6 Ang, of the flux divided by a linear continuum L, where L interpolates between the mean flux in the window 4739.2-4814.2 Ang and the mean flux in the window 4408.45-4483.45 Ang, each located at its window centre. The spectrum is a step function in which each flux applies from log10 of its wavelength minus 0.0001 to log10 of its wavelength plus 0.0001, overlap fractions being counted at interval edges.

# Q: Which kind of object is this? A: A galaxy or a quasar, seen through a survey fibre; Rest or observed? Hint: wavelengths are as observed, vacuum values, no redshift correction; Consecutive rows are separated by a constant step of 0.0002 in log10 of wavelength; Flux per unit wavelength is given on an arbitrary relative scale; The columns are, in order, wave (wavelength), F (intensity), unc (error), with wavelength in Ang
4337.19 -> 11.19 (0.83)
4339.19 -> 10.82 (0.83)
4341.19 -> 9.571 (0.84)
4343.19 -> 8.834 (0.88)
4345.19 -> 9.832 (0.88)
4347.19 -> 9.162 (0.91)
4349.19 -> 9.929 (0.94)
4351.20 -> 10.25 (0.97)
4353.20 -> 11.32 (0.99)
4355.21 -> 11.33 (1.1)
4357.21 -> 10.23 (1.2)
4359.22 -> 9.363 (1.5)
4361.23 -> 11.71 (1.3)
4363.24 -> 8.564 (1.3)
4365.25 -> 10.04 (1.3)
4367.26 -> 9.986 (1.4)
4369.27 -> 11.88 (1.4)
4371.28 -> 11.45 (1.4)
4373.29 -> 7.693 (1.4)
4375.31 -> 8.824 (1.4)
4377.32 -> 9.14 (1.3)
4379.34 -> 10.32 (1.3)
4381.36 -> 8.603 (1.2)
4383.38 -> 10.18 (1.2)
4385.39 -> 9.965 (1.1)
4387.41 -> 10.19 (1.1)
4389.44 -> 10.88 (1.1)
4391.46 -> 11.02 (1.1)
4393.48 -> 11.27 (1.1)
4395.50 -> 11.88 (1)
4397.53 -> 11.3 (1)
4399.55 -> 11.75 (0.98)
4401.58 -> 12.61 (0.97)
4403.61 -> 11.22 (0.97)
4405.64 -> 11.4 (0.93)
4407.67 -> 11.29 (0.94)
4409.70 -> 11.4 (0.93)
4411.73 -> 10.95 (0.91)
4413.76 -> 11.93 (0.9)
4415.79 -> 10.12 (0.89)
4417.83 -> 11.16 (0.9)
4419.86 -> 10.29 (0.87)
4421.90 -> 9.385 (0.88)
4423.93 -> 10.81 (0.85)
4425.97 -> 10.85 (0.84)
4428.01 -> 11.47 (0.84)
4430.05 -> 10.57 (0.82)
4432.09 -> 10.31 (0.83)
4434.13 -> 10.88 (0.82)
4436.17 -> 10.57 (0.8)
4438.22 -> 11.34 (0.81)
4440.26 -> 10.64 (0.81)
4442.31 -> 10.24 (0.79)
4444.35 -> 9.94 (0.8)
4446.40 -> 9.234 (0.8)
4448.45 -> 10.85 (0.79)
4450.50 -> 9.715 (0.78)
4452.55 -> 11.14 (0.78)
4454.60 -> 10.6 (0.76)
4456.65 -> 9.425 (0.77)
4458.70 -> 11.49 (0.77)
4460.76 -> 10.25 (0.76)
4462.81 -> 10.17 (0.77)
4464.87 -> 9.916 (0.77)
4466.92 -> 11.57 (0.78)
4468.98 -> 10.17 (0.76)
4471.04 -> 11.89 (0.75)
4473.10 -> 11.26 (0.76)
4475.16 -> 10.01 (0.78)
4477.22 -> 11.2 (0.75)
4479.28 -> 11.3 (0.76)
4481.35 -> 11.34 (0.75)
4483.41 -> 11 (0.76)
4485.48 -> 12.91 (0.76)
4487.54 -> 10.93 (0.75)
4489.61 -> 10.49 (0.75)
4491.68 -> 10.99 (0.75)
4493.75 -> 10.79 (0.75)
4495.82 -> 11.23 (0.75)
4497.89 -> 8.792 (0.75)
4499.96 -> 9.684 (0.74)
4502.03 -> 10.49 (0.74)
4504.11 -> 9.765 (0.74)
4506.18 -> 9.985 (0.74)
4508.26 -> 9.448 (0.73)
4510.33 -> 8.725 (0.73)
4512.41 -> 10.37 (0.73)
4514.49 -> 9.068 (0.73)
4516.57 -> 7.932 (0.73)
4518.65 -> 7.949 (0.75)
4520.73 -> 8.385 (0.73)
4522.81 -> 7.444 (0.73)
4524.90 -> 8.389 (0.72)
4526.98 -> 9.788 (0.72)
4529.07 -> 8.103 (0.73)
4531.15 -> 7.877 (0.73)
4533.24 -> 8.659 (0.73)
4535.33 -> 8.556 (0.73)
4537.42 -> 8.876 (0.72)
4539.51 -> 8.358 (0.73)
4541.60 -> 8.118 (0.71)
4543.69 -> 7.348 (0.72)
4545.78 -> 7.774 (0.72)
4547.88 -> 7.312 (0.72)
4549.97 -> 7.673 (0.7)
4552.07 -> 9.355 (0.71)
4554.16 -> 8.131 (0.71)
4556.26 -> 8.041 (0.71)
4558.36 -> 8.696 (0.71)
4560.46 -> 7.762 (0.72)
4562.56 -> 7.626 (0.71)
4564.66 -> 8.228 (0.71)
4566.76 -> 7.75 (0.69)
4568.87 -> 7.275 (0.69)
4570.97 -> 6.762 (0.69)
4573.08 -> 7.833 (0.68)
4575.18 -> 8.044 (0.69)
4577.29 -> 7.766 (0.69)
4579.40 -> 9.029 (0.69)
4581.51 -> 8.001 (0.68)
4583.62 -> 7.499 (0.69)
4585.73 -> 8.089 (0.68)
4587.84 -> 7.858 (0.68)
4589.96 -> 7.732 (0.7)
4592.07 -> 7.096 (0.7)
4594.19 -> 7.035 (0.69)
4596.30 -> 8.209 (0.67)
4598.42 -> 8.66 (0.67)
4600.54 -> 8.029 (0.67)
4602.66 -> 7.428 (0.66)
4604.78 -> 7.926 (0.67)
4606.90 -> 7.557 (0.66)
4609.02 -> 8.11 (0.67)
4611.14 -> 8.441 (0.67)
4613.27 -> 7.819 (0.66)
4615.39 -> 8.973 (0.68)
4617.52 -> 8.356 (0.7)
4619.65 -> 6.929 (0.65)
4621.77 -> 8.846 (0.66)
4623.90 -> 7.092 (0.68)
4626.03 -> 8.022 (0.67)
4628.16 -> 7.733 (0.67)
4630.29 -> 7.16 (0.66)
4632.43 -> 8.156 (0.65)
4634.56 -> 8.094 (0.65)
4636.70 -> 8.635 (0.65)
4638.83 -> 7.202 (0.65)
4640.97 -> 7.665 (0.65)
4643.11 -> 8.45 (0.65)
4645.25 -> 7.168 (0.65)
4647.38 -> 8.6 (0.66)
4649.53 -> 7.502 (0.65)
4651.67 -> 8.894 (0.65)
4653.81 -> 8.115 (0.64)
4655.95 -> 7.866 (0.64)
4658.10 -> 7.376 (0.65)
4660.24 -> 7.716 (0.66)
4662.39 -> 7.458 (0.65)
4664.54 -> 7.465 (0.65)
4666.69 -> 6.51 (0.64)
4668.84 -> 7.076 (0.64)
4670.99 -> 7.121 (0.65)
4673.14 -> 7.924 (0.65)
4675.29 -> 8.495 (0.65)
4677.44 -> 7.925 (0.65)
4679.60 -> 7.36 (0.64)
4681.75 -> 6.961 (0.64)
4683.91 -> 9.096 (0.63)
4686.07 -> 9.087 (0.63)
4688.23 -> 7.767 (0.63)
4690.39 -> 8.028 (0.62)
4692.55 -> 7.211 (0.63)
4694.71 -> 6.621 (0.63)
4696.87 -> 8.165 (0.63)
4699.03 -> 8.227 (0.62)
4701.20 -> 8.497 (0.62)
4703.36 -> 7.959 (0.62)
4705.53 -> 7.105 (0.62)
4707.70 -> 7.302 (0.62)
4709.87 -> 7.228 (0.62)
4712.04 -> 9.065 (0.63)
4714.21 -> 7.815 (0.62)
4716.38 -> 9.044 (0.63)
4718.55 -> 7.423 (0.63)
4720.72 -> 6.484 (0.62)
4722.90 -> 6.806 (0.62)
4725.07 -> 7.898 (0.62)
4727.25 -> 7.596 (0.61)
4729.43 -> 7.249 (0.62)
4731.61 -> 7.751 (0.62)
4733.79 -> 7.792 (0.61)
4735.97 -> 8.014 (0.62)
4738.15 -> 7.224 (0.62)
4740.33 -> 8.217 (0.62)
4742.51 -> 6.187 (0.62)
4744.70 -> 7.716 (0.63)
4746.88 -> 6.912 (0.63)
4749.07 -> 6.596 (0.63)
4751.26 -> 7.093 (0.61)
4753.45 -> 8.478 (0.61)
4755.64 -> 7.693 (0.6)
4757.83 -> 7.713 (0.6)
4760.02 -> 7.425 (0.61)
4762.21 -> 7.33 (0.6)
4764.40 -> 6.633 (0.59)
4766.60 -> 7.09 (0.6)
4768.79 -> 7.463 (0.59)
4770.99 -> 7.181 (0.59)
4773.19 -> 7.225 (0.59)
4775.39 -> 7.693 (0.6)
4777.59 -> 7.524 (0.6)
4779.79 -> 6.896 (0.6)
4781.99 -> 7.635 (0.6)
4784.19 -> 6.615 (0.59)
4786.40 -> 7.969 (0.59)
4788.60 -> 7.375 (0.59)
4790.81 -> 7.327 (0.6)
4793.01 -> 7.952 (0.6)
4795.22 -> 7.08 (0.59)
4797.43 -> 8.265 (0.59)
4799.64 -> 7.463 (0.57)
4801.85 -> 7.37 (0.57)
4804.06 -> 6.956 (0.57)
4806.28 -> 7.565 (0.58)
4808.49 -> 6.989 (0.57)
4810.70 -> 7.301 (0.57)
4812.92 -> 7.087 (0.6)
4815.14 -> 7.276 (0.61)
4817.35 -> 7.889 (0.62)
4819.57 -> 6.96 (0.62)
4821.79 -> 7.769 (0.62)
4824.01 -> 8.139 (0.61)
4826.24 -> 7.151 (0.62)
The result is 0.04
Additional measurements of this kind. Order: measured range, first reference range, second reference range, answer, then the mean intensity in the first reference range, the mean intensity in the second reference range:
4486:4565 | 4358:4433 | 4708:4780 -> 0.064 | 10.6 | 7.47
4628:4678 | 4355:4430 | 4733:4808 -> 0.085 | 10.6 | 7.4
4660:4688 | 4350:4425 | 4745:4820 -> 0.073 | 10.6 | 7.36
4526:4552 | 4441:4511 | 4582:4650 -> 0.135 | 10.5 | 7.88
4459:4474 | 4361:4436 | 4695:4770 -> -0.082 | 10.6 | 7.55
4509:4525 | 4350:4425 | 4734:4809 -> 0.115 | 10.6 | 7.39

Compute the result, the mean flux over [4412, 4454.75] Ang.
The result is 10.6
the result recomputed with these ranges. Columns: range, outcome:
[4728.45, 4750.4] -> 7.36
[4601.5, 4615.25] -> 7.96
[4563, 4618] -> 7.9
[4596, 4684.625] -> 7.85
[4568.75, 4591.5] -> 7.82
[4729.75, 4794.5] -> 7.4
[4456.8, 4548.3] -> 9.69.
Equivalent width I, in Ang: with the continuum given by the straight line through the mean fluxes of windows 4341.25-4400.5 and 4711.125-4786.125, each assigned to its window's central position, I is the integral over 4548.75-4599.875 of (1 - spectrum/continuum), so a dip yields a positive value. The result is 4.8 Ang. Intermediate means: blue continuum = 10.2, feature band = 7.92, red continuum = 7.46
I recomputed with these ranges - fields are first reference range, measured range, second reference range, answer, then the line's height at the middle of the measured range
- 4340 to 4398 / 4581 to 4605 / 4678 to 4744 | 2.1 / 8.55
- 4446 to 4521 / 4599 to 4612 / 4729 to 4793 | 1.6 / 9.03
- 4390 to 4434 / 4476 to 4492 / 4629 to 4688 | -1.8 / 10.1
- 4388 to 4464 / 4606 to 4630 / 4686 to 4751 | 2.0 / 8.71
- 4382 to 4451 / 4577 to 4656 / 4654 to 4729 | 5.5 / 8.55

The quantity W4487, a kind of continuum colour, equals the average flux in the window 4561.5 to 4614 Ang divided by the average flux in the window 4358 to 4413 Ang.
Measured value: 0.7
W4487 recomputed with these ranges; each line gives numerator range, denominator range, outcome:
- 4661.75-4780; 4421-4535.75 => 0.75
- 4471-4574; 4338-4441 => 0.87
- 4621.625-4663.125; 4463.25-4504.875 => 0.73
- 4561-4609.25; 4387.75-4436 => 0.71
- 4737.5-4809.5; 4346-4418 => 0.70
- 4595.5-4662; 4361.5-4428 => 0.75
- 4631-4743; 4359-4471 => 0.73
